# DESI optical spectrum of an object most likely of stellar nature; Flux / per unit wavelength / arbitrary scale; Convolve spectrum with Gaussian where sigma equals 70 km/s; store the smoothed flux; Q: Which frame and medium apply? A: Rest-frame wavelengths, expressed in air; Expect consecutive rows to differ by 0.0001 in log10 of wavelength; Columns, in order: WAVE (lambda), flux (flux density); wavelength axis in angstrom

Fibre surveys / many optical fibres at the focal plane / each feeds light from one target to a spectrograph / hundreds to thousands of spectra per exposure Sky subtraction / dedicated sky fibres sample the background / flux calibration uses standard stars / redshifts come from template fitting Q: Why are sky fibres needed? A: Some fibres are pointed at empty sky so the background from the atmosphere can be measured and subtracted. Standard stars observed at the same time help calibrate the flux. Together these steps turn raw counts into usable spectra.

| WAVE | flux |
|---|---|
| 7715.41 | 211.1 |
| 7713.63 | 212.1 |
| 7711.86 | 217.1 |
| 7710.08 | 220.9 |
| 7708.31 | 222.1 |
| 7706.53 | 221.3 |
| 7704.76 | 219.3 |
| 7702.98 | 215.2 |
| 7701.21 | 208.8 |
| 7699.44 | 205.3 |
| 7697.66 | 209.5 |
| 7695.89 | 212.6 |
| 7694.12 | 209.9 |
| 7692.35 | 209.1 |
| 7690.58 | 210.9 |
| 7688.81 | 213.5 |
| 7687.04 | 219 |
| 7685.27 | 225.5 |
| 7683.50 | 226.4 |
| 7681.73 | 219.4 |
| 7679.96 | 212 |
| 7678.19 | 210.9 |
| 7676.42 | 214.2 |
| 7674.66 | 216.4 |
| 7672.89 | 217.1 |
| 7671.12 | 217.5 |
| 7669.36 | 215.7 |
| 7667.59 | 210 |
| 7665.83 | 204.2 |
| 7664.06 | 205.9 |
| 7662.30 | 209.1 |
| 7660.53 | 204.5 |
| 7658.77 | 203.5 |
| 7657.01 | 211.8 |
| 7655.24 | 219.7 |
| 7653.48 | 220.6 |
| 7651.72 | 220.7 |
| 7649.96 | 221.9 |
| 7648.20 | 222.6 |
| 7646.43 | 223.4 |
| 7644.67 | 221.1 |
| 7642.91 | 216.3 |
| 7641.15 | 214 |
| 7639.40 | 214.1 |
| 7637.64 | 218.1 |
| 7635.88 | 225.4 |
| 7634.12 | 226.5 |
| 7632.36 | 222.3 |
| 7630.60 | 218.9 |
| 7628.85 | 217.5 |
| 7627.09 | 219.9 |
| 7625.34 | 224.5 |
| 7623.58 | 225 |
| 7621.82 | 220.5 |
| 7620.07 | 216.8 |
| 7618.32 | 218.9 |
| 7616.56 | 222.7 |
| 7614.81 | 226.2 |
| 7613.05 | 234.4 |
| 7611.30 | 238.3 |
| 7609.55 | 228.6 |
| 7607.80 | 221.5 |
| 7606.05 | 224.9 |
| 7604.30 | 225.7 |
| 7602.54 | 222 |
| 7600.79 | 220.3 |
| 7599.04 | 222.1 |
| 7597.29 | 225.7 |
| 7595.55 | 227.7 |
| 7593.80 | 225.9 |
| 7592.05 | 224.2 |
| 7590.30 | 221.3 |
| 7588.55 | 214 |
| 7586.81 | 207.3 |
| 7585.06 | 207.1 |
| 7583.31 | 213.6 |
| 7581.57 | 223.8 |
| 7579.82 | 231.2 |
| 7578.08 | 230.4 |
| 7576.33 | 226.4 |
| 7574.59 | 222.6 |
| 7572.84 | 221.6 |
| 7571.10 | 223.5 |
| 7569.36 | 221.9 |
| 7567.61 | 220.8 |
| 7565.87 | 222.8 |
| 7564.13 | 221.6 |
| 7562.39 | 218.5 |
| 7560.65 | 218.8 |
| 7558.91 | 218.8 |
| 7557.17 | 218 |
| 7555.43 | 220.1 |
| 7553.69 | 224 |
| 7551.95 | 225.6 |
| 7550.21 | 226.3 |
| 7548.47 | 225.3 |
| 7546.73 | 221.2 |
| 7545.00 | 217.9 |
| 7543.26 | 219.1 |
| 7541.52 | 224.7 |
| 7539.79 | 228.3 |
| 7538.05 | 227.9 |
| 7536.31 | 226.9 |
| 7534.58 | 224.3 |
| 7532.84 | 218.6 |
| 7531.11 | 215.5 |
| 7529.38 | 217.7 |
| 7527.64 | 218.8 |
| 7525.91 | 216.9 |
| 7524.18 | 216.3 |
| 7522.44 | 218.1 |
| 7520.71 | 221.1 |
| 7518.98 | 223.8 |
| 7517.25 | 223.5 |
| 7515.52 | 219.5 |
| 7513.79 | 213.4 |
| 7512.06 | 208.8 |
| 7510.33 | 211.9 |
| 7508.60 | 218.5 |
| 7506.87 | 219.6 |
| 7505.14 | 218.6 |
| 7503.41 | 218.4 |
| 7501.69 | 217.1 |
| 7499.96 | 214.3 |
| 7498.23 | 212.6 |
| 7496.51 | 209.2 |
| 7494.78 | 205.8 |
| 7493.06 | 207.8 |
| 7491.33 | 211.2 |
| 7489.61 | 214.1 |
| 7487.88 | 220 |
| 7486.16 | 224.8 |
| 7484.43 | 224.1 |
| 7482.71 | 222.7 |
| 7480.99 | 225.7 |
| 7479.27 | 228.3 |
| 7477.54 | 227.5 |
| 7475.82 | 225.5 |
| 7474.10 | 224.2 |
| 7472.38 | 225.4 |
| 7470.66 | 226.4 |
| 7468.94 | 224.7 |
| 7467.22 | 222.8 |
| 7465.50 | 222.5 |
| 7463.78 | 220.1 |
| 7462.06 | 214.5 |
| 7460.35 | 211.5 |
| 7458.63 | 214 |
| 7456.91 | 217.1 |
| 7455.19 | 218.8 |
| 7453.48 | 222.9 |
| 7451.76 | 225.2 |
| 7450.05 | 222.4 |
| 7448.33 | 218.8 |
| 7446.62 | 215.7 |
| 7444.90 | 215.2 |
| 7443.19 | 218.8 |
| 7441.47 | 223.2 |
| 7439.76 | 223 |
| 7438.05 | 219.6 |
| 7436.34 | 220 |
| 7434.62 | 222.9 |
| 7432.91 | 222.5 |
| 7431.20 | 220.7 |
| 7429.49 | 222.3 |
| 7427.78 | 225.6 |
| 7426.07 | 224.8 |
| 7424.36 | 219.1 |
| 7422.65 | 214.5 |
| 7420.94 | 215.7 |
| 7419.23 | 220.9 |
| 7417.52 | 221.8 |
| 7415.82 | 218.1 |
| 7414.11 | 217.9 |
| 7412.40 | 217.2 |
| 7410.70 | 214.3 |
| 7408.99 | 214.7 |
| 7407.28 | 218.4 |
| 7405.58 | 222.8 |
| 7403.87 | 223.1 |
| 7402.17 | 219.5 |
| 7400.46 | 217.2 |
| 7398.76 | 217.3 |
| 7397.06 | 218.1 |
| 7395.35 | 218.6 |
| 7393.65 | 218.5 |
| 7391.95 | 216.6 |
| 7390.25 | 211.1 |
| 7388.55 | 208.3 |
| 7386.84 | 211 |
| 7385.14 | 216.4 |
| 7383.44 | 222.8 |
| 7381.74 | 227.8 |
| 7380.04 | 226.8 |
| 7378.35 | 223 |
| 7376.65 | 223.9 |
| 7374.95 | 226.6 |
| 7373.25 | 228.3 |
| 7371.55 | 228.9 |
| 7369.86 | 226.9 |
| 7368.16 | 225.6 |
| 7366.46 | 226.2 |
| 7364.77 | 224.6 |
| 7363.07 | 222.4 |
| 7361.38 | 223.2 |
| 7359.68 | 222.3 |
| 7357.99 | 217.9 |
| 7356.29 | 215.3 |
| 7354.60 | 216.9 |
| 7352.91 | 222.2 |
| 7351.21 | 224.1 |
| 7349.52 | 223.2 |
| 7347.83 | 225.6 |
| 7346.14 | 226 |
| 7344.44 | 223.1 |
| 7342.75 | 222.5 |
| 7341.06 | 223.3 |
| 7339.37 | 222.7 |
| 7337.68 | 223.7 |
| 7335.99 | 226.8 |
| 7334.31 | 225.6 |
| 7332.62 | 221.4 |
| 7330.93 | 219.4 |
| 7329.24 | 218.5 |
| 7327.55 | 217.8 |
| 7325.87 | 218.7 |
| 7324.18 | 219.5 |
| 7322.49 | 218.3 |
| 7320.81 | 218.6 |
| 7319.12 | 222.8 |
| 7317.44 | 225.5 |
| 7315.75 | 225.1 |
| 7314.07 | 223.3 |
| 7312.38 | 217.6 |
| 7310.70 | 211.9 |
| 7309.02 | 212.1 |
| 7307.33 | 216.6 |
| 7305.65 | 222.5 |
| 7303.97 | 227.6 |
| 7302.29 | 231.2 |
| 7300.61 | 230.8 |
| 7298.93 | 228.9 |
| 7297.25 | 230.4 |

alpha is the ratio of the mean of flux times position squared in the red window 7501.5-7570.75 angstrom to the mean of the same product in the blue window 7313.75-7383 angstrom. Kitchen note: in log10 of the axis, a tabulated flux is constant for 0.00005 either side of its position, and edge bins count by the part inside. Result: 1.04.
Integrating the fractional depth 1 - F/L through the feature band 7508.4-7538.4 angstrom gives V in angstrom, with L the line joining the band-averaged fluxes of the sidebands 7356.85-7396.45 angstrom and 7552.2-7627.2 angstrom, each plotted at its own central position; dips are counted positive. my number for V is 0.5 angstrom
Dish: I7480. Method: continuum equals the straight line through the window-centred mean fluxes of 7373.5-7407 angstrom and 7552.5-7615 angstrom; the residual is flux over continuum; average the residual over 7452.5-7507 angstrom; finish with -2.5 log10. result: 0.009 mag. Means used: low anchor 220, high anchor 223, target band 219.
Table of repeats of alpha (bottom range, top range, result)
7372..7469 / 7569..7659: 1.06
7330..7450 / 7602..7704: 1.06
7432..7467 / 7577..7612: 1.05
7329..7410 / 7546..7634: 1.07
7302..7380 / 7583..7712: 1.06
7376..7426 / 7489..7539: 1.02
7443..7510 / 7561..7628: 1.05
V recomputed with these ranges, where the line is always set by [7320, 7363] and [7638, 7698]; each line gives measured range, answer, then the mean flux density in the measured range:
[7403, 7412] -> 0.1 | 219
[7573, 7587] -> -0.3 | 221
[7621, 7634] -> -0.4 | 221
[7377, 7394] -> 0.2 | 218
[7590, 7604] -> -0.5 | 224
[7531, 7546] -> -0.4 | 223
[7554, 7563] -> -0.1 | 219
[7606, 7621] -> -0.7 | 226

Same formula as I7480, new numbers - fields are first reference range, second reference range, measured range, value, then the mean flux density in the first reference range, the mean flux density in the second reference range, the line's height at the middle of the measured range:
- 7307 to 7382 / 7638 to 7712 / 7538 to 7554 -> -0.03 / 222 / 215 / 218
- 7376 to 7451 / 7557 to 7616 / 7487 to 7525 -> 0.03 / 219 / 223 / 221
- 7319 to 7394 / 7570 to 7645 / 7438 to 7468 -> 0.01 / 222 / 222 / 222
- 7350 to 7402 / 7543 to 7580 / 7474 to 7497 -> 0.01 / 221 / 222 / 222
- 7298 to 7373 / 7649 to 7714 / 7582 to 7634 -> -0.03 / 223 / 214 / 216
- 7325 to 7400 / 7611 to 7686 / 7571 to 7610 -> -0.02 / 222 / 218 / 219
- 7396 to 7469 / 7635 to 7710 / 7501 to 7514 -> 0.01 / 219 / 215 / 218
